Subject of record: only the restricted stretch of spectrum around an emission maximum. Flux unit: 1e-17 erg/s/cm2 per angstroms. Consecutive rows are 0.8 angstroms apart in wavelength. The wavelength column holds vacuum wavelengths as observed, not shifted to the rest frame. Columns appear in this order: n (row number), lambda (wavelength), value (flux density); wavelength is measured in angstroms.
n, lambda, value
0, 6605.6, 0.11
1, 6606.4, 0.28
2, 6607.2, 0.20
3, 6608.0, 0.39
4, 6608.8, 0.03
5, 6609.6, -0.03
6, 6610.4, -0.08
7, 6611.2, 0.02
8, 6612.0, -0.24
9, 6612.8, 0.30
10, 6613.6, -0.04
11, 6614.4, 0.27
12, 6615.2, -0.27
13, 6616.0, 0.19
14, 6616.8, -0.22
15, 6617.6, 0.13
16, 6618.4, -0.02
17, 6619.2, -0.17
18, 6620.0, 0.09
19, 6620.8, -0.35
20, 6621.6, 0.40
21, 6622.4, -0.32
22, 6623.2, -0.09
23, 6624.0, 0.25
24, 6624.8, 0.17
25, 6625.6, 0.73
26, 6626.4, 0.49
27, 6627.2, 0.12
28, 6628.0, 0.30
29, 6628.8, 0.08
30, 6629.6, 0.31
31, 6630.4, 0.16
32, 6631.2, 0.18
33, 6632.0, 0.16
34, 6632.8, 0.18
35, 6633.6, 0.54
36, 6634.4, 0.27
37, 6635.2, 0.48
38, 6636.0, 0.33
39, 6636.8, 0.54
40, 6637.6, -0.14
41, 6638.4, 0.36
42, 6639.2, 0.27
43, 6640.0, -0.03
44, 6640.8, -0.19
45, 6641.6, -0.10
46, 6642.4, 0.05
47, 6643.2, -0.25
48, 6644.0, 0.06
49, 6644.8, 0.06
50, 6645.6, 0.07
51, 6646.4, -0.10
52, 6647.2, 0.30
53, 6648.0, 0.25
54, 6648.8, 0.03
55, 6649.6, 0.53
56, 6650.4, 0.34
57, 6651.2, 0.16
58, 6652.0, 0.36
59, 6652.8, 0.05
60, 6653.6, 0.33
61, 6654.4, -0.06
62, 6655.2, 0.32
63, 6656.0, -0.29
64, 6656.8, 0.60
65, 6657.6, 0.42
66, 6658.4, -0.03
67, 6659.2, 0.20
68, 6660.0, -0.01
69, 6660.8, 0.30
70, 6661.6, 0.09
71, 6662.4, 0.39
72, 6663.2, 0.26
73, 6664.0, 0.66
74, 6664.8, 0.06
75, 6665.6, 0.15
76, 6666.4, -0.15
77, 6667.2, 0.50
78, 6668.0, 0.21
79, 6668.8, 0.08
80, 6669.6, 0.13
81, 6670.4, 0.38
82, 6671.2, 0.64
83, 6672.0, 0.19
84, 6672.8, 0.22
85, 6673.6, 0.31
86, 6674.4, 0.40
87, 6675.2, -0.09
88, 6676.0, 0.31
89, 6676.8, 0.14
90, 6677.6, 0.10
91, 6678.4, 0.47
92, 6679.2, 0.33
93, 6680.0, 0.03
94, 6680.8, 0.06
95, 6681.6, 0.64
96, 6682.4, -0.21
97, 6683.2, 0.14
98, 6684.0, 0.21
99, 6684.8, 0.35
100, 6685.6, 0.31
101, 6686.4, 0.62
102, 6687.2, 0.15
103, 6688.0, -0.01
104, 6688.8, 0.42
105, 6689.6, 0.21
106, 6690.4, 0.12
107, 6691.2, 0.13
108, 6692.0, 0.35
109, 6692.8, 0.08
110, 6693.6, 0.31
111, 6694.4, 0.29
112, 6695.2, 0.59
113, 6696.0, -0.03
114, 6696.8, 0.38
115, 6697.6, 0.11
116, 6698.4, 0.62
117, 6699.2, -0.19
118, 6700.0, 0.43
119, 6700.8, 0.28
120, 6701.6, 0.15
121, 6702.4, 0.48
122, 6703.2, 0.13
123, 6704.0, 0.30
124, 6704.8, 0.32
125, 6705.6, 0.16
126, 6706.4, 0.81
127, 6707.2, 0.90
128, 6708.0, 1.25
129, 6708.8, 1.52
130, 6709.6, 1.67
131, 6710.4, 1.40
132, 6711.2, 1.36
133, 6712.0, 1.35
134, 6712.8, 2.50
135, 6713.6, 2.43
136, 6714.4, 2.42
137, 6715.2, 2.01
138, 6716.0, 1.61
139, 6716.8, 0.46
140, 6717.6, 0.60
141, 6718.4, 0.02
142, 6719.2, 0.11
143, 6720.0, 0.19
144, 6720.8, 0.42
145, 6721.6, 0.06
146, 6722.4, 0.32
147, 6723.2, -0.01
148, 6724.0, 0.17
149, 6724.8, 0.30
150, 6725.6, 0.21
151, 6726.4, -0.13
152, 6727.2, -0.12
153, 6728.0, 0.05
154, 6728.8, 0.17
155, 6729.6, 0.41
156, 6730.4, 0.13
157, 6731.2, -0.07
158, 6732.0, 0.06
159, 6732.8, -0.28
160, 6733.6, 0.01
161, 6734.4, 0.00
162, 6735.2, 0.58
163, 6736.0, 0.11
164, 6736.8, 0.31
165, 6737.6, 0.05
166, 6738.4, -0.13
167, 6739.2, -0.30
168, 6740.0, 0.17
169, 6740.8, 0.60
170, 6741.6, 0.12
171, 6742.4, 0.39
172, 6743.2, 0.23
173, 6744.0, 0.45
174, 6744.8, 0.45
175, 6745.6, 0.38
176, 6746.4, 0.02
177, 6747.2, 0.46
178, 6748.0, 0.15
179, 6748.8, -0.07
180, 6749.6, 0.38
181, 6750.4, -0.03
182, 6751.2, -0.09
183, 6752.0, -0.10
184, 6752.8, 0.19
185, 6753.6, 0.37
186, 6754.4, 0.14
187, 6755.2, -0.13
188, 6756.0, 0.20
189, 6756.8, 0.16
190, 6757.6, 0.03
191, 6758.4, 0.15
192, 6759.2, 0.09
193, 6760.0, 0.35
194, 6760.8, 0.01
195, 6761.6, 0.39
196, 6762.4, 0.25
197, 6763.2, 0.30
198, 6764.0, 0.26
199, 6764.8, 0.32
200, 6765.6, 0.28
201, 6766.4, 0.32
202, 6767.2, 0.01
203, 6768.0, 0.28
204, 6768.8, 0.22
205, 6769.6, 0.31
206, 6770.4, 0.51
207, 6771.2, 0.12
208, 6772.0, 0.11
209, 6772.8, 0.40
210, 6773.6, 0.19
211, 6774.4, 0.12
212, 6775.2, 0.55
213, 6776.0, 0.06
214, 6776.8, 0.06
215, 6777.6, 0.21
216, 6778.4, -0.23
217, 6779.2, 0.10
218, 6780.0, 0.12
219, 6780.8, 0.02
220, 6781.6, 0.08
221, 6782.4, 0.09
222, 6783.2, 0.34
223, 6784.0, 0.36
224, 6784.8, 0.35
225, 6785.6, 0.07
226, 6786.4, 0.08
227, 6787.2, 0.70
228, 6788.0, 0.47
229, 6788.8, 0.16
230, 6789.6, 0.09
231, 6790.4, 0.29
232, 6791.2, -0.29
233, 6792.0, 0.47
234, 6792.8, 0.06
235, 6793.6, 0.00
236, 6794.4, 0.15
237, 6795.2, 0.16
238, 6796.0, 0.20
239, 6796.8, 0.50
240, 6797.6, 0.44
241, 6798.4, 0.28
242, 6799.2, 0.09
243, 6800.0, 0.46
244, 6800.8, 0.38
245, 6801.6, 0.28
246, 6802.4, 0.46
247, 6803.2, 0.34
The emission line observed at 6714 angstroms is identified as [O II]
